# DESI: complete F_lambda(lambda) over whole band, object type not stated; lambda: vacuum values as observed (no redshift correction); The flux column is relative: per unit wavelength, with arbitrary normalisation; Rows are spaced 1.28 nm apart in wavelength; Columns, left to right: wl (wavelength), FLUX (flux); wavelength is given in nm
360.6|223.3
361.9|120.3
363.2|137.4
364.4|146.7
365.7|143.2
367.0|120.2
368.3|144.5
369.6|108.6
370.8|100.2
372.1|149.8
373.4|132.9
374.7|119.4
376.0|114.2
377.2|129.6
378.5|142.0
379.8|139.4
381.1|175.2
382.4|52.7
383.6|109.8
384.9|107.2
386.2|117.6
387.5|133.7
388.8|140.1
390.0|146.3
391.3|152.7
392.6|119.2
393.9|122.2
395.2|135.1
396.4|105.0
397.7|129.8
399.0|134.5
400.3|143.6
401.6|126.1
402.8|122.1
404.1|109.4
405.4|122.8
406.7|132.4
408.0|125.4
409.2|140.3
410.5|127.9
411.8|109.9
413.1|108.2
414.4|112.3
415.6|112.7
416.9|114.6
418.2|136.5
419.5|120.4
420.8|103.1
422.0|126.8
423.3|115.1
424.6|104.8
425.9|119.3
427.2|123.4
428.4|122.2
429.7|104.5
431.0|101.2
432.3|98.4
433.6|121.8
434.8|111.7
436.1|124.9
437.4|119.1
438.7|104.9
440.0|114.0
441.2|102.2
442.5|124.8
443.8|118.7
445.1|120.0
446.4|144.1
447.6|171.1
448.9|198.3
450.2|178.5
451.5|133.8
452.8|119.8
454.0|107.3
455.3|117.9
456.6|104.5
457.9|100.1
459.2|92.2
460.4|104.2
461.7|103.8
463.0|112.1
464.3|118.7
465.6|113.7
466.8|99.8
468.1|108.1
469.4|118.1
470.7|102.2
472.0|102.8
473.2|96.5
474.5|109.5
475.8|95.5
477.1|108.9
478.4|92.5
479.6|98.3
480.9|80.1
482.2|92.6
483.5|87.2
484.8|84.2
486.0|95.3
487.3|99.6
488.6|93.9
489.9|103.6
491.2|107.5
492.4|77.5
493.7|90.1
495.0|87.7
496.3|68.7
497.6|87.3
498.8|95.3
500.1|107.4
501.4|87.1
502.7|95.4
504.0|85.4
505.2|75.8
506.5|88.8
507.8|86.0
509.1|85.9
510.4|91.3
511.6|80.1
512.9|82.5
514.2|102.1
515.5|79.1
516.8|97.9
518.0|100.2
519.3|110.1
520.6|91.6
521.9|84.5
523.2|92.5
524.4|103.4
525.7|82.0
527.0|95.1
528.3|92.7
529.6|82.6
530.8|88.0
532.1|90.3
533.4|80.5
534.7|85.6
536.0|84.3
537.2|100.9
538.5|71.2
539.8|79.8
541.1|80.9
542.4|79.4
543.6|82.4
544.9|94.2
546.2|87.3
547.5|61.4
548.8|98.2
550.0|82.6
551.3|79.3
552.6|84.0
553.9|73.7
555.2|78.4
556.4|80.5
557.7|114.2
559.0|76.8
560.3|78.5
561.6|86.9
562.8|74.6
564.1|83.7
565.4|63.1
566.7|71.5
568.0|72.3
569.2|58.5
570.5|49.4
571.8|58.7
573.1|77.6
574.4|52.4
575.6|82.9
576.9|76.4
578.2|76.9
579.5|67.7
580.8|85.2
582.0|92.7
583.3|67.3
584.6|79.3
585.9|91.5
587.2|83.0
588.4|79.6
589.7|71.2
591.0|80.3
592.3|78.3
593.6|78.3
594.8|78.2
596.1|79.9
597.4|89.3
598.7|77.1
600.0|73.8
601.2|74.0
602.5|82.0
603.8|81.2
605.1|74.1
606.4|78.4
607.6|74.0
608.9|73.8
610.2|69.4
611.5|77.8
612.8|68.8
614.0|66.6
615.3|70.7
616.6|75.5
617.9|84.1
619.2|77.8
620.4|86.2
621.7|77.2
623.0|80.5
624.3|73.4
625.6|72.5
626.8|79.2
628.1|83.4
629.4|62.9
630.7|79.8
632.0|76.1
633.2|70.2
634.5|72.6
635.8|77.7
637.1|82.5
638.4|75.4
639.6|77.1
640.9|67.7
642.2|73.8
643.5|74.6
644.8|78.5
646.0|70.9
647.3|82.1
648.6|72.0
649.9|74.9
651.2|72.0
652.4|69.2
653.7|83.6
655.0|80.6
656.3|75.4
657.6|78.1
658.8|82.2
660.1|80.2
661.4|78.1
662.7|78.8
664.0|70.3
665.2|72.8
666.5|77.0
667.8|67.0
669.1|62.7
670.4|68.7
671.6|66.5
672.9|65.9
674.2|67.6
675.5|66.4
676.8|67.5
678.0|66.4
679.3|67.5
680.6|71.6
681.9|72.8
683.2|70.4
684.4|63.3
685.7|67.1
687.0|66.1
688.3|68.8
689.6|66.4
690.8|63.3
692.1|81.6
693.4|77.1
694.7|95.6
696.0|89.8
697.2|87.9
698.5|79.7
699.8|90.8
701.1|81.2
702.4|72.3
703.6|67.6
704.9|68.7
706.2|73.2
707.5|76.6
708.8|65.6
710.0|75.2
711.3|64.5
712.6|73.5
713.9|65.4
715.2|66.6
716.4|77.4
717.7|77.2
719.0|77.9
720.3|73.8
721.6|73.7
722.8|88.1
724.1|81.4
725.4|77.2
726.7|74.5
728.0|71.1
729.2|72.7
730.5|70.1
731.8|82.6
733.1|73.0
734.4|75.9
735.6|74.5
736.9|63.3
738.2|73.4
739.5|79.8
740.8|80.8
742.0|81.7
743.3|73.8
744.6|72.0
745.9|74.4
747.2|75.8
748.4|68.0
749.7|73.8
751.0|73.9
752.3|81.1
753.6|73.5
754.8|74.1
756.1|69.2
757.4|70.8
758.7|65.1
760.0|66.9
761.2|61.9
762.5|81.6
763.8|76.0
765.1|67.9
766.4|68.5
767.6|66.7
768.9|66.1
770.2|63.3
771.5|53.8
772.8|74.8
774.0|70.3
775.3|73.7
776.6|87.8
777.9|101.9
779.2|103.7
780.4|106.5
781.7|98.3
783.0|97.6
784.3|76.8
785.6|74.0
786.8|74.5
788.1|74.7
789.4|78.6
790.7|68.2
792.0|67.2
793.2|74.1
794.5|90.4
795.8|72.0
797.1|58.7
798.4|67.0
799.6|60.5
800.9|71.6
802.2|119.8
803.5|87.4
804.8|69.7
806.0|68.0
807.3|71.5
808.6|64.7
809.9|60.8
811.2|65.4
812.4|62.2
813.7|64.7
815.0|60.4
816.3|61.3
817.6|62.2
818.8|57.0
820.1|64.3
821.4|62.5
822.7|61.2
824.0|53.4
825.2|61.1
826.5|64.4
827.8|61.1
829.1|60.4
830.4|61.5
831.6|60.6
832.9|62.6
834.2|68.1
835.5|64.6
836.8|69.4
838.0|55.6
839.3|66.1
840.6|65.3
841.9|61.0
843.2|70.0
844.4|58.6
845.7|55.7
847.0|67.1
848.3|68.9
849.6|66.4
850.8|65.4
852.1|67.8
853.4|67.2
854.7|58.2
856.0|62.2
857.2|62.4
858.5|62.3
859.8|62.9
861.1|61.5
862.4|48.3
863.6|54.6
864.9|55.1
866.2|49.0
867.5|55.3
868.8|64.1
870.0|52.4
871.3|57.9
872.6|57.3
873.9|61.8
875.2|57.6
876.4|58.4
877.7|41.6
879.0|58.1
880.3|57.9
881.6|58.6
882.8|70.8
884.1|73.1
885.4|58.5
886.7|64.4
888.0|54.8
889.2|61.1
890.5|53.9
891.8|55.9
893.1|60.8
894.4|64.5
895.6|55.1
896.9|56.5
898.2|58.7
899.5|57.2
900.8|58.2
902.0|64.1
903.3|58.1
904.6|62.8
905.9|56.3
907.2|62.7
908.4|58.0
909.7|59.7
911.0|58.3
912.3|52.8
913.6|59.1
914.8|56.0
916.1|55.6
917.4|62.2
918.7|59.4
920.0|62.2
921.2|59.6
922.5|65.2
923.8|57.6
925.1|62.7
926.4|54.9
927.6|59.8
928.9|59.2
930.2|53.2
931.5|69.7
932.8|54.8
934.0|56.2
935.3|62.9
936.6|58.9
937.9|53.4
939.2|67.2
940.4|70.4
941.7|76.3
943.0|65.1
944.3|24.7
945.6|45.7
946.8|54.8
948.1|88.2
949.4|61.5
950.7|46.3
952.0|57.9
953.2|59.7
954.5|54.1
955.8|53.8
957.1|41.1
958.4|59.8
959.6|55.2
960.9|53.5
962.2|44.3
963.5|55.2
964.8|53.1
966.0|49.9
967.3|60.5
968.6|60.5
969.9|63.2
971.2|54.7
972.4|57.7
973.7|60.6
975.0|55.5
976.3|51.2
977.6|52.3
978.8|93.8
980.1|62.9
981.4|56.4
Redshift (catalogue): 0.603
